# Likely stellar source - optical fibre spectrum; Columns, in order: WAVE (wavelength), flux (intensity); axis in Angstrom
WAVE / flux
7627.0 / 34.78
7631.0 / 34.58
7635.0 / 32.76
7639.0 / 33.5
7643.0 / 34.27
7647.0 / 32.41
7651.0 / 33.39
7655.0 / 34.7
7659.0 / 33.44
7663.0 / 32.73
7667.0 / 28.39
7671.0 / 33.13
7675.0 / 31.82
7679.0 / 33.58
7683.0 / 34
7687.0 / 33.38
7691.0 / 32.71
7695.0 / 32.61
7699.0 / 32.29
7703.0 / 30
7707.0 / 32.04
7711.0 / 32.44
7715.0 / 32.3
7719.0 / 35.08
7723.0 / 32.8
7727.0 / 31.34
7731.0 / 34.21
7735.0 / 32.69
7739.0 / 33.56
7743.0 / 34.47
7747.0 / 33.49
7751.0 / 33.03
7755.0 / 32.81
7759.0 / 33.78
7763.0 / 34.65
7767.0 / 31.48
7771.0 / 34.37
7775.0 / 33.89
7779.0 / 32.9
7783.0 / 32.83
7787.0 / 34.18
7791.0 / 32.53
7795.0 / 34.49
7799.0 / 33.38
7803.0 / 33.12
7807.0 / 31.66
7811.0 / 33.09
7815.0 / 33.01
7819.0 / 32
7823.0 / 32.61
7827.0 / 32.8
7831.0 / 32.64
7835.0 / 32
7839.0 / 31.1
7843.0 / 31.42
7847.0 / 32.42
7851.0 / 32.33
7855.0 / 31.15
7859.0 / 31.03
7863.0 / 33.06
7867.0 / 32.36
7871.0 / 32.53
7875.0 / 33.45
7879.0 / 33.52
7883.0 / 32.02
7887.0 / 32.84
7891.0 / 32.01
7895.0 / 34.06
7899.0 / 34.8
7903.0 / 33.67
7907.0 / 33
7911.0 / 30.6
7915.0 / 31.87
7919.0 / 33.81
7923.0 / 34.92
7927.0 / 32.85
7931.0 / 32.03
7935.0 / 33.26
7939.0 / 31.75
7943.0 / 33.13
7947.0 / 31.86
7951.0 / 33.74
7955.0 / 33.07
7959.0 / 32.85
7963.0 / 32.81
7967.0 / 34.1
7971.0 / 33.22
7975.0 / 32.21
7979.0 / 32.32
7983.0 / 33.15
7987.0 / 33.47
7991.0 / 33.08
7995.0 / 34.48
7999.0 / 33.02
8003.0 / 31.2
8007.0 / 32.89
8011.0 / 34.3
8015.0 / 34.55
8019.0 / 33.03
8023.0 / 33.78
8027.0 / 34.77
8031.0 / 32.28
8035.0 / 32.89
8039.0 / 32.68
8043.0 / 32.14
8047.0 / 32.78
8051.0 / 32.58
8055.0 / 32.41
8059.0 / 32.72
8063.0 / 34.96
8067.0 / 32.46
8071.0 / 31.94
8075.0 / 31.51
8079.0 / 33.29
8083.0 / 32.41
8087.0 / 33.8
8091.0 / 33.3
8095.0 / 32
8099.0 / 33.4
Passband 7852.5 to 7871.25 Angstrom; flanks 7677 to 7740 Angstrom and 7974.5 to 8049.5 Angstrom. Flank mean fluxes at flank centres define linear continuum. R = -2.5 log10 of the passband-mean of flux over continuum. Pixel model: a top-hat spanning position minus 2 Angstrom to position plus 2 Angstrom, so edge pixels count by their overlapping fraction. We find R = 0.03 mag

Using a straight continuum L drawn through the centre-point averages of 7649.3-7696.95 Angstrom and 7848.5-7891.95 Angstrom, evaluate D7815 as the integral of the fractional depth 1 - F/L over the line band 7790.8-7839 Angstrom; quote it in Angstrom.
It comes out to -0.29 Angstrom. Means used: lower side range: 32.8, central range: 32.7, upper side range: 32.4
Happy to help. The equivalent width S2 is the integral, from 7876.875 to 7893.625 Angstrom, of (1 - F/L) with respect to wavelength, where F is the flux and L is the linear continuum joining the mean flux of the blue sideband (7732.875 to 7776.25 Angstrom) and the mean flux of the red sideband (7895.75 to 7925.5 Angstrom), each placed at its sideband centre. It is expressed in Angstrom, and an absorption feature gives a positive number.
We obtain 0.32 Angstrom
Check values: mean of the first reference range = 33.5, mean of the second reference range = 33.3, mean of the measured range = 32.7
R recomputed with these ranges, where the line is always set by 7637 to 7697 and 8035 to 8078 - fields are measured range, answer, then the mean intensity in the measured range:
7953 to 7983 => -0.01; 33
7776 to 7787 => -0.01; 33.2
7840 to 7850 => 0.03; 31.9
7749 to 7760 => -0.01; 33.2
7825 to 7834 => 0.01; 32.6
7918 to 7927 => -0.04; 34.1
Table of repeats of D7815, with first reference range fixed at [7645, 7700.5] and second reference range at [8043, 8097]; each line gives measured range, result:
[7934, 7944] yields 0.0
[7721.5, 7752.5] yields -0.4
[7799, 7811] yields 0.0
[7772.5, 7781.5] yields -0.2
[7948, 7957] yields -0.1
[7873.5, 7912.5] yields -0.3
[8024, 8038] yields -0.2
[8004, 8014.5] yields -0.2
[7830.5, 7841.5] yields 0.3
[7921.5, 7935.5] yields -0.2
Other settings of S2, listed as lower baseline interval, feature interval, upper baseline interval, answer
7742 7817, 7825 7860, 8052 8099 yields 1.37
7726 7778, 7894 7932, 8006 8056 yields 0.12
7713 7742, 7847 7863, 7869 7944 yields 0.58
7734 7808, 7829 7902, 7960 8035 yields 1.78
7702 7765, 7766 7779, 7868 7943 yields -0.11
